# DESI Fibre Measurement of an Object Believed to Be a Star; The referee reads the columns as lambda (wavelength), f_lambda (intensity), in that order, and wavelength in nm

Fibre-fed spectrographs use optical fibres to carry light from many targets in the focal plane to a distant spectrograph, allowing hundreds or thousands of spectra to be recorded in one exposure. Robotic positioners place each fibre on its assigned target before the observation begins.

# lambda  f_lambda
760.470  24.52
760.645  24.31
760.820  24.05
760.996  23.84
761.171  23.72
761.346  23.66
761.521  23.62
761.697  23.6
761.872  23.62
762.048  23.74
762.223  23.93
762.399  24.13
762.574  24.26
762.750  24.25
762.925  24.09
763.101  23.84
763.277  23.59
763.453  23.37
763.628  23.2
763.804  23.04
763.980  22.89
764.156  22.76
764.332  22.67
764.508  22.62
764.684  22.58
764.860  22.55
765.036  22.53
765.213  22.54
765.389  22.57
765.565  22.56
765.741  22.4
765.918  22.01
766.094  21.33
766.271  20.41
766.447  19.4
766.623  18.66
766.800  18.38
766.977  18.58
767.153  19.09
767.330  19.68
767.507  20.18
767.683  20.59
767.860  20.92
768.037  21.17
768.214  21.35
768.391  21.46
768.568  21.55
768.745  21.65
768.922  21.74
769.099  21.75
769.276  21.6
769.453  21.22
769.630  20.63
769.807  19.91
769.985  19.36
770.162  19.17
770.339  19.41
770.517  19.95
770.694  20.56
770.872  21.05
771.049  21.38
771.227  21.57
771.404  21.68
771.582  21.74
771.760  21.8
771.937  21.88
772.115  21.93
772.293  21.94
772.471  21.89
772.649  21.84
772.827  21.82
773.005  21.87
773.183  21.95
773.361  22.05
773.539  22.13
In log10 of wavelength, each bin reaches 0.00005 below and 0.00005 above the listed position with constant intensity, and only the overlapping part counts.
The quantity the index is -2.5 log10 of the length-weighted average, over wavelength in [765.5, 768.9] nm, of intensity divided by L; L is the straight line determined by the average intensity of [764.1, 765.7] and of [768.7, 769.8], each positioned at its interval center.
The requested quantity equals 0.067 mag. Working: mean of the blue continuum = 22.6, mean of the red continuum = 21.3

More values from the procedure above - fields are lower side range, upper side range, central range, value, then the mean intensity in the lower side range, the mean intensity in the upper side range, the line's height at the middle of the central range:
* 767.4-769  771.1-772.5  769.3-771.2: 0.060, 21.2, 21.8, 21.5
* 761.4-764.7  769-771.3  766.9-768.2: 0.079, 23.5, 20.6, 21.6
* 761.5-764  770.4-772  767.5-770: 0.044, 23.7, 21.2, 22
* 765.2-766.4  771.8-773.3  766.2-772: 0.066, 21.9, 21.9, 21.9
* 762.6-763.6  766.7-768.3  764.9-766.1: -0.031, 23.8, 20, 21.7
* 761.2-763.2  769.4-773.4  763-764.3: 0.011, 23.9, 21.1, 23.4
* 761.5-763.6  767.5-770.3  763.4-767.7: 0.049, 23.8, 20.9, 22.4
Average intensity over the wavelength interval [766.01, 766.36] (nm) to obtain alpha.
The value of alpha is 20.9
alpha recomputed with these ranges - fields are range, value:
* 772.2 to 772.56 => 21.9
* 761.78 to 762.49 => 23.9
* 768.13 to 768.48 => 21.4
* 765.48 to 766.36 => 21.7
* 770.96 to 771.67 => 21.6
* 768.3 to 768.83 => 21.5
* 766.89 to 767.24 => 18.9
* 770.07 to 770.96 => 20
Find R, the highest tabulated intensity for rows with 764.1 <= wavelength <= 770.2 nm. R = 22.76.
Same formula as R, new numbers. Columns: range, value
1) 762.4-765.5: 24.26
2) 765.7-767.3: 22.4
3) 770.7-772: 21.88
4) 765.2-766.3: 22.57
